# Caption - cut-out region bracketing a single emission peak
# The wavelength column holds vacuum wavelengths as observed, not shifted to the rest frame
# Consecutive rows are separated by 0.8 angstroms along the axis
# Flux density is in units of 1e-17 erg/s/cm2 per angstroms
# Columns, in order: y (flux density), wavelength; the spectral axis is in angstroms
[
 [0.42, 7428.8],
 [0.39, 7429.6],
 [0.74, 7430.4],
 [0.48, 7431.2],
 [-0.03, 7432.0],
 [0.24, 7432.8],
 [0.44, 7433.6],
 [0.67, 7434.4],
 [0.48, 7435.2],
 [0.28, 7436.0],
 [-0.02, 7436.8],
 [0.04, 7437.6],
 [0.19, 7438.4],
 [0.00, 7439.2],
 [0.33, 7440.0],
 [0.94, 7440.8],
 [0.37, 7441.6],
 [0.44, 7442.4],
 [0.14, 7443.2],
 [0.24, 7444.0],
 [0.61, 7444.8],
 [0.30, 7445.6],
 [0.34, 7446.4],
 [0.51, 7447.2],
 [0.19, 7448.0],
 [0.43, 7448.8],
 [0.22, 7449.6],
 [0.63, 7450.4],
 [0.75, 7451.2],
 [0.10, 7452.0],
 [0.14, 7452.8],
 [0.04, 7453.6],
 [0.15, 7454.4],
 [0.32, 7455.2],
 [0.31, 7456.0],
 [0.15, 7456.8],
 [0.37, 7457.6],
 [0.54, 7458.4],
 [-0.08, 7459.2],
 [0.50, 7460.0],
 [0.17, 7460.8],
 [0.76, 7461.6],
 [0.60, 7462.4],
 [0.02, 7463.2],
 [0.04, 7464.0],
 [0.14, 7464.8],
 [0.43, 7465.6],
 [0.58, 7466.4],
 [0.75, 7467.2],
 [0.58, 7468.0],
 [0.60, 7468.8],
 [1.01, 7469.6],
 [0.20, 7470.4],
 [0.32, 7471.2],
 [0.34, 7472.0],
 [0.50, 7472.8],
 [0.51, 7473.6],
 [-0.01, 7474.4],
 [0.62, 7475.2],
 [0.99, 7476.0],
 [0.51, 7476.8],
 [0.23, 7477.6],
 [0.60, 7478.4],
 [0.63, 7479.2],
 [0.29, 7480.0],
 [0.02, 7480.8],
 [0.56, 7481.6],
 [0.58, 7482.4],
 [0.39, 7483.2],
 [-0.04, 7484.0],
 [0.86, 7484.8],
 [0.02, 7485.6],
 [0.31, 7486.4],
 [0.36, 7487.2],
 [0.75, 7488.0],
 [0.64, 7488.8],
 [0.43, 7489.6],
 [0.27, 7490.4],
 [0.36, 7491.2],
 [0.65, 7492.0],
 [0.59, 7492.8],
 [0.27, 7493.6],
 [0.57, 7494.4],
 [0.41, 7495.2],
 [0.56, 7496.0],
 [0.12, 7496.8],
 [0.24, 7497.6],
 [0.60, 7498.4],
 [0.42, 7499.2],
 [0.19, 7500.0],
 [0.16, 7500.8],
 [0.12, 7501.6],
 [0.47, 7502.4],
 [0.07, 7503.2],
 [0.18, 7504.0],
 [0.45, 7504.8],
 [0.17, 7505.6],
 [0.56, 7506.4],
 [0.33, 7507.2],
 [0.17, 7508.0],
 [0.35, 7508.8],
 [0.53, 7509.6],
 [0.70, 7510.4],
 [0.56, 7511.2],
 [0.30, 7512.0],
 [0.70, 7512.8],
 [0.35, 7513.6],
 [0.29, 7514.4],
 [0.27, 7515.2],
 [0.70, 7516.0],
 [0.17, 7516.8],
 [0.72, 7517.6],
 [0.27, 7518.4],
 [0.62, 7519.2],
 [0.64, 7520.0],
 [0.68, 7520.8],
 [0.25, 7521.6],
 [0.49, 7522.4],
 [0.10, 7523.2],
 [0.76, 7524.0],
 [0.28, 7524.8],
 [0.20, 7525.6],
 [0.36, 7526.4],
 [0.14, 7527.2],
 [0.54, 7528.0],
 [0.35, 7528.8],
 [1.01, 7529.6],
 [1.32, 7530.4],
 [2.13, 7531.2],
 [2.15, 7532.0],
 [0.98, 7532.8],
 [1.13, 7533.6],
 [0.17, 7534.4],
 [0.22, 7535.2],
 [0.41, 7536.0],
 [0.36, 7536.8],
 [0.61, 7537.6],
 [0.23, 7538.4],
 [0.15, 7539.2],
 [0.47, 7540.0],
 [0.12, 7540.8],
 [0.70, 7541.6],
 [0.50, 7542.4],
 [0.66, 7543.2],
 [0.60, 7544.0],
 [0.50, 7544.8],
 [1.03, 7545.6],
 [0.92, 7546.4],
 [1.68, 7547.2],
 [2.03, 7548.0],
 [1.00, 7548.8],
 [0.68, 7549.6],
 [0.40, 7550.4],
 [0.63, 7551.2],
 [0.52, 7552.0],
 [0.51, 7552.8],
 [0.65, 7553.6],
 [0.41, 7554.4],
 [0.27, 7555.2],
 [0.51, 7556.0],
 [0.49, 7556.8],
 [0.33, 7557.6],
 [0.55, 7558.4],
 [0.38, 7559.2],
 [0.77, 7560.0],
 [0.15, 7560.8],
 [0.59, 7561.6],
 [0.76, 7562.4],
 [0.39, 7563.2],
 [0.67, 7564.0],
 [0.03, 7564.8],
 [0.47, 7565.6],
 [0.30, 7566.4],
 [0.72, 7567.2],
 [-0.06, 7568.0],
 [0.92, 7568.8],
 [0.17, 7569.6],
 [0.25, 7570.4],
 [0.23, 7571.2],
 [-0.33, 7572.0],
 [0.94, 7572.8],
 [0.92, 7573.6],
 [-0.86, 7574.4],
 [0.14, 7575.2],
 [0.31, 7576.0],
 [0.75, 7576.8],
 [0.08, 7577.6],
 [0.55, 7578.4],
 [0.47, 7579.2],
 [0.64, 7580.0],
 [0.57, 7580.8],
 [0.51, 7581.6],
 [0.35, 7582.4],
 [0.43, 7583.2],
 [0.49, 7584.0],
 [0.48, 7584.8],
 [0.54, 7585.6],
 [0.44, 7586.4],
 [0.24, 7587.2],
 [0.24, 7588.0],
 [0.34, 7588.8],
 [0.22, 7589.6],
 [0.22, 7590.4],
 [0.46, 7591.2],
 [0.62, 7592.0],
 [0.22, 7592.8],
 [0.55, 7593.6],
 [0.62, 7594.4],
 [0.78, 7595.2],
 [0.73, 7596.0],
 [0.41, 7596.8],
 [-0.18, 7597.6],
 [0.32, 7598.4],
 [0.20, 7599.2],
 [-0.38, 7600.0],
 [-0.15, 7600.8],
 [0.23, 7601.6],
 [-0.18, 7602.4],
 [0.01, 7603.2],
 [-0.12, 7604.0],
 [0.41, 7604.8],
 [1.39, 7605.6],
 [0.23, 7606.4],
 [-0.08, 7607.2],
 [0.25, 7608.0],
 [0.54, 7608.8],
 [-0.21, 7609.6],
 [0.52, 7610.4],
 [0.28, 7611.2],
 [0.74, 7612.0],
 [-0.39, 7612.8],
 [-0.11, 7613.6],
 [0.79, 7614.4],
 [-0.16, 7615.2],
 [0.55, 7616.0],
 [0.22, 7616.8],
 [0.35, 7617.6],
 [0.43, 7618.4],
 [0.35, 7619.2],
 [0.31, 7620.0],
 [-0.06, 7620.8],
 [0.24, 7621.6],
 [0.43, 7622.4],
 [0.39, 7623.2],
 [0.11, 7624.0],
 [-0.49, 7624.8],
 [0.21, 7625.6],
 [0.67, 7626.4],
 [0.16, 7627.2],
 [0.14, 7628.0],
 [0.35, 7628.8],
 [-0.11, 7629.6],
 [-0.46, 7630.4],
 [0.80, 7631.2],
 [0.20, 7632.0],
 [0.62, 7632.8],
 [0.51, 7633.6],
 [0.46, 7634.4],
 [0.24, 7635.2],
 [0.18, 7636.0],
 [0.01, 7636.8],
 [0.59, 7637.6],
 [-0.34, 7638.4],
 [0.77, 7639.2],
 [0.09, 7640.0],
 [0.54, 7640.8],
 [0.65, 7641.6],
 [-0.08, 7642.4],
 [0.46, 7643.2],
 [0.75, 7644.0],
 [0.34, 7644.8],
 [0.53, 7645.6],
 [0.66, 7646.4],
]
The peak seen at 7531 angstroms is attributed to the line [S II] 6716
